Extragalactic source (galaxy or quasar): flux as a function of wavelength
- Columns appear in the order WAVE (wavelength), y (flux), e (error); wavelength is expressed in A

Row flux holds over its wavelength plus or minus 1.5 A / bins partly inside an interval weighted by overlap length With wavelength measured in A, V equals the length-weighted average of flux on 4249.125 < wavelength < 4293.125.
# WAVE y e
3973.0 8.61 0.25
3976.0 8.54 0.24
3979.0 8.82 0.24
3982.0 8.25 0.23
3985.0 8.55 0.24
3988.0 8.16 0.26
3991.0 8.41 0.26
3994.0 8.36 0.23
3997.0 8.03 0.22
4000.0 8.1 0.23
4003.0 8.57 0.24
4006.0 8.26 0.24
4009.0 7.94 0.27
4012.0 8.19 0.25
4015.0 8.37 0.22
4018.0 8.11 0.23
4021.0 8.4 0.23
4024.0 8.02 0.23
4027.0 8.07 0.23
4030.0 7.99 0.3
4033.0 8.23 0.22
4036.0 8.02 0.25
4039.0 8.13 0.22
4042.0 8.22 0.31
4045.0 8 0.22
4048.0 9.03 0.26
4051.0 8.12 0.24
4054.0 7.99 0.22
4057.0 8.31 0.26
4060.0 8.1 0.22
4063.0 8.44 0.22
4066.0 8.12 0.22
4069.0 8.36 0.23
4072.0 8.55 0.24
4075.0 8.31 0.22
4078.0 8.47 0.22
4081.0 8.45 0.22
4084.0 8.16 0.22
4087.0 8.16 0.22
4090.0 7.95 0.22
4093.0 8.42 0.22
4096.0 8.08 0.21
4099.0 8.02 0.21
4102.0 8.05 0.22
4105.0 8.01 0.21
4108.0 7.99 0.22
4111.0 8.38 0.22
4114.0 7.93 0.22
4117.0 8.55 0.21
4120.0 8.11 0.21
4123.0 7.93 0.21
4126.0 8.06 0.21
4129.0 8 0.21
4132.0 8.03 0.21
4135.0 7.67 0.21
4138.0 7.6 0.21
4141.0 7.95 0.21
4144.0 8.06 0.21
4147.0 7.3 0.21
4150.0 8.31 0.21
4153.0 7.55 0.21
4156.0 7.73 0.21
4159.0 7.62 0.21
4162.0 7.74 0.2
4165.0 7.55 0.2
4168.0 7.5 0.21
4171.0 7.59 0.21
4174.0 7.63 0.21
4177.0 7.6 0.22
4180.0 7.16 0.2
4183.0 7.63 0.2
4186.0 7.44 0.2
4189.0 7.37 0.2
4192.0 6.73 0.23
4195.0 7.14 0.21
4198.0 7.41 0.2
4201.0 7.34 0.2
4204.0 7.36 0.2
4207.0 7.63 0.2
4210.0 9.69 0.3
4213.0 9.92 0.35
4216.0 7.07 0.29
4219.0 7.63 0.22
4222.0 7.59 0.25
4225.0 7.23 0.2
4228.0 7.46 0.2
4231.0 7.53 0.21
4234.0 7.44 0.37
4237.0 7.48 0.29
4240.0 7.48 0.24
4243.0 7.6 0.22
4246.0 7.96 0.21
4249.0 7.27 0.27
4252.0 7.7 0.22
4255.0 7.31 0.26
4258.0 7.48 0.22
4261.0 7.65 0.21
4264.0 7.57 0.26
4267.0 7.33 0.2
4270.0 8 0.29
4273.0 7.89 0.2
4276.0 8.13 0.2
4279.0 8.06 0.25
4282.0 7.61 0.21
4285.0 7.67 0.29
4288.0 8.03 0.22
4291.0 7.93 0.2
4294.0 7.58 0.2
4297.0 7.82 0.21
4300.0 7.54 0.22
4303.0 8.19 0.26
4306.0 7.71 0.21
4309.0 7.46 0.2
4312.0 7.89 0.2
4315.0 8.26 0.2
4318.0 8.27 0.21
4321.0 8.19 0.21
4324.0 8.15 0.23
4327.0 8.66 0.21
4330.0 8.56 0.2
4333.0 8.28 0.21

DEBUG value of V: 7.72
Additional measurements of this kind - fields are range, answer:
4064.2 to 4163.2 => 8.05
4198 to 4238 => 7.79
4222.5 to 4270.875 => 7.53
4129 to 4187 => 7.68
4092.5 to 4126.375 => 8.12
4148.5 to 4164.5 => 7.78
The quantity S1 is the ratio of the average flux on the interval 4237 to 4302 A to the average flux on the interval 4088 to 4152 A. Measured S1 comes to 1.0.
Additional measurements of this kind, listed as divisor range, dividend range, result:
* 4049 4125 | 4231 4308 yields 0.94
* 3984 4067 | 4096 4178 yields 0.96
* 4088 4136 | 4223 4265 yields 0.93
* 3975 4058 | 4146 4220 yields 0.93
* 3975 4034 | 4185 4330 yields 0.94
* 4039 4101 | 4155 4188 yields 0.92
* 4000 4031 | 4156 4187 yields 0.92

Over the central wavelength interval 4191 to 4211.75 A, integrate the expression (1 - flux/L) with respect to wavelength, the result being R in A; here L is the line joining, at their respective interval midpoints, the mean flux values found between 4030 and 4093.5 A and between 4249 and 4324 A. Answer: 0.8 A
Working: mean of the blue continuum 8.25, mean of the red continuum 7.8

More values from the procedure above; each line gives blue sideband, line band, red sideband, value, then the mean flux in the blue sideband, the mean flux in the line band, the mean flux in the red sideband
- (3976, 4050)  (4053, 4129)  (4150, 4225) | -1.91 A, 8.26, 8.19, 7.66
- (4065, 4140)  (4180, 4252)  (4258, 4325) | 3.12 A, 8.13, 7.62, 7.85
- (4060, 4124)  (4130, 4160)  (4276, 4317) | 1.21 A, 8.21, 7.79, 7.84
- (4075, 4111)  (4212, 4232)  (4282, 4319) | 0.61 A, 8.18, 7.73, 7.85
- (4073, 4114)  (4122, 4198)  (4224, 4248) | 2.39 A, 8.18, 7.63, 7.52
